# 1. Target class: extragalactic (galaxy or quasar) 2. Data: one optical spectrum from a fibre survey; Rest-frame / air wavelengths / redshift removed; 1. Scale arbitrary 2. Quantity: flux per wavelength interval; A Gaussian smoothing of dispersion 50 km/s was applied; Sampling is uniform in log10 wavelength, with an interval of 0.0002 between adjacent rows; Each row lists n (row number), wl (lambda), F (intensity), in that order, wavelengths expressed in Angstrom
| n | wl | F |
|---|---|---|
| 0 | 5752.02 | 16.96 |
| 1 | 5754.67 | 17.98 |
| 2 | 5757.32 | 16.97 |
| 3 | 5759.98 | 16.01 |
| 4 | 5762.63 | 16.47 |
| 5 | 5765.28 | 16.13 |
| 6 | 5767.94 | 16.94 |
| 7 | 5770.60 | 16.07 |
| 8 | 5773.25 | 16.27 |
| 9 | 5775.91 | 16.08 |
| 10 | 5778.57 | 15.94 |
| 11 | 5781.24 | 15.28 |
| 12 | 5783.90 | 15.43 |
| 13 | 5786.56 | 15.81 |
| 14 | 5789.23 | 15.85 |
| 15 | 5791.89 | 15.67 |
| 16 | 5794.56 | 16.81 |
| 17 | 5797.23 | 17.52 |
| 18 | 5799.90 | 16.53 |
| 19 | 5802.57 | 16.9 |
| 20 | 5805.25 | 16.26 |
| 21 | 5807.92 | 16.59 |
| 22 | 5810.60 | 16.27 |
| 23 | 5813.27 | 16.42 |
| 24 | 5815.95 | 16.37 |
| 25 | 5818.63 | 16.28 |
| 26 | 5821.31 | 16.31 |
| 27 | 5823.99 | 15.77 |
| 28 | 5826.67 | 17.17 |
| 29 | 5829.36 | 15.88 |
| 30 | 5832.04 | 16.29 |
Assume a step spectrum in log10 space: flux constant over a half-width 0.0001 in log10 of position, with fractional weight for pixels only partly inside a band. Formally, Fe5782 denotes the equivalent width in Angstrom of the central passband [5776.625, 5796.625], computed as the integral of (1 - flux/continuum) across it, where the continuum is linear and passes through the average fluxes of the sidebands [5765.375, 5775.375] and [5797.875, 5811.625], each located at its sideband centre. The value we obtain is 0.7 Angstrom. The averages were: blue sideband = 16.4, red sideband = 16.6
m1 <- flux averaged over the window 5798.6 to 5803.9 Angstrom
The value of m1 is 16.7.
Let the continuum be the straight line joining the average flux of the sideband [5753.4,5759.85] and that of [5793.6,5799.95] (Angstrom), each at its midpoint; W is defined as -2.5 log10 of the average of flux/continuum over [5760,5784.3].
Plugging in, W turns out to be 0.07 mag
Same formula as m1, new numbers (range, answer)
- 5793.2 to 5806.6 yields 16.8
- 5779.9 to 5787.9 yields 15.5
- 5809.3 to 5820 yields 16.3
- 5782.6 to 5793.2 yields 15.7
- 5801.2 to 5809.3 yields 16.6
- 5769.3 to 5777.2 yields 16.2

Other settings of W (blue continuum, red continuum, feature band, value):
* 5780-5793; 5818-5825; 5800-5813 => -0.040 mag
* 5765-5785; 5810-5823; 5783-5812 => -0.011 mag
